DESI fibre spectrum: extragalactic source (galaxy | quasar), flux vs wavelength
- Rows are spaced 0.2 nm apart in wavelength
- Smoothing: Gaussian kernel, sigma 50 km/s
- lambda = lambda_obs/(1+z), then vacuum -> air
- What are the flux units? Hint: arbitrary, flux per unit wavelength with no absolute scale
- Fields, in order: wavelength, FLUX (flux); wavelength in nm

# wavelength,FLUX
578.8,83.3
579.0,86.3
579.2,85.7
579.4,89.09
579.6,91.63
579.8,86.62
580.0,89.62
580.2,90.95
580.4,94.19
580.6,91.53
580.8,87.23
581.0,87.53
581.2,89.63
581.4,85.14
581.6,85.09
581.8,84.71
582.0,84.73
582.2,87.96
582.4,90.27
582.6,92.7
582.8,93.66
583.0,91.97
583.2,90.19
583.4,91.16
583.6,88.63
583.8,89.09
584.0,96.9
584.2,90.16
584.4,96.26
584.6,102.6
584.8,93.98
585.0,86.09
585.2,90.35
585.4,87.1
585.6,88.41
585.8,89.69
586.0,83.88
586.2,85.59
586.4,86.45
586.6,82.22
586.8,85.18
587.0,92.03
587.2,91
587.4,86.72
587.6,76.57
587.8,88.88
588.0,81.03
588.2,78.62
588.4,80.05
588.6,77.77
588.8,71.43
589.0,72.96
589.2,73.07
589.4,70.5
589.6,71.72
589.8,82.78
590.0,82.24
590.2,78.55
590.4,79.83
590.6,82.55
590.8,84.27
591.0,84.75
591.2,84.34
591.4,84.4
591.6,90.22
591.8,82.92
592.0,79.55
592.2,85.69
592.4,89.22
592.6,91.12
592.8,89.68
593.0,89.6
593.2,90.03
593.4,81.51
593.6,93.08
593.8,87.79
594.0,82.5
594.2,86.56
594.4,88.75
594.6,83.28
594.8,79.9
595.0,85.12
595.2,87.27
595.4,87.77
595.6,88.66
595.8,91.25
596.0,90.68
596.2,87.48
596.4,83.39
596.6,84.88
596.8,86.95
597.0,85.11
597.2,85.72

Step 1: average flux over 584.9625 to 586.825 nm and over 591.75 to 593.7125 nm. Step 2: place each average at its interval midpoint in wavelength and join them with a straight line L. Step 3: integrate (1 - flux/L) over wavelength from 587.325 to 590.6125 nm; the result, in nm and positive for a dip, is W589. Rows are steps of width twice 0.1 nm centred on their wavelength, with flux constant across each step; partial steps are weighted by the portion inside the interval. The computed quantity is 0.323 nm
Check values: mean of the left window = 86.6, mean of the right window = 87.4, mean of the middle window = 78.4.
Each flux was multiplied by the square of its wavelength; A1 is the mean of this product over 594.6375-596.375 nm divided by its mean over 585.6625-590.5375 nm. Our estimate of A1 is 1.1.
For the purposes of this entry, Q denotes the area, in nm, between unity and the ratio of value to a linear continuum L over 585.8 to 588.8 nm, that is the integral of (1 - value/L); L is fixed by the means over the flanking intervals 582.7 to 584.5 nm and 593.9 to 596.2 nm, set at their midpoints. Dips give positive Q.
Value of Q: 0.22 nm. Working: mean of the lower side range 92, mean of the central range 83.8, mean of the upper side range 86.6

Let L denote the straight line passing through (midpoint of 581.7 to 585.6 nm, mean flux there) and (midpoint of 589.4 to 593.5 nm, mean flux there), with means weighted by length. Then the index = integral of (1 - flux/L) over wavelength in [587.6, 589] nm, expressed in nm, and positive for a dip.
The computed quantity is 0.13 nm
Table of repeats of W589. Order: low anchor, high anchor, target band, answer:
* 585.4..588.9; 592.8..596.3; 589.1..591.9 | 0.15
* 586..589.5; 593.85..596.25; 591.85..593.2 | -0.04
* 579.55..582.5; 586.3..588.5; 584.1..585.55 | -0.10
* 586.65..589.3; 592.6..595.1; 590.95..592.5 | -0.01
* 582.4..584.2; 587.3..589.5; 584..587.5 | -0.18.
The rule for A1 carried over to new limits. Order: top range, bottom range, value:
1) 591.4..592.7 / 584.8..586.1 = 1.00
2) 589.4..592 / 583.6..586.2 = 0.92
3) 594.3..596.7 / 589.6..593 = 1.04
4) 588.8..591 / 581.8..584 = 0.89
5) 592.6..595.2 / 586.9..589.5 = 1.10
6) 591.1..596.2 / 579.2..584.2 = 1.01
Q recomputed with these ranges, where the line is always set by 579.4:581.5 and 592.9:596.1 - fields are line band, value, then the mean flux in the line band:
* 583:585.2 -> -0.09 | 92.4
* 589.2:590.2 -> 0.13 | 76.6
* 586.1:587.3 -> 0.02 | 87.1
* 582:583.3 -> -0.02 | 90.6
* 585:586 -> 0.01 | 88.1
